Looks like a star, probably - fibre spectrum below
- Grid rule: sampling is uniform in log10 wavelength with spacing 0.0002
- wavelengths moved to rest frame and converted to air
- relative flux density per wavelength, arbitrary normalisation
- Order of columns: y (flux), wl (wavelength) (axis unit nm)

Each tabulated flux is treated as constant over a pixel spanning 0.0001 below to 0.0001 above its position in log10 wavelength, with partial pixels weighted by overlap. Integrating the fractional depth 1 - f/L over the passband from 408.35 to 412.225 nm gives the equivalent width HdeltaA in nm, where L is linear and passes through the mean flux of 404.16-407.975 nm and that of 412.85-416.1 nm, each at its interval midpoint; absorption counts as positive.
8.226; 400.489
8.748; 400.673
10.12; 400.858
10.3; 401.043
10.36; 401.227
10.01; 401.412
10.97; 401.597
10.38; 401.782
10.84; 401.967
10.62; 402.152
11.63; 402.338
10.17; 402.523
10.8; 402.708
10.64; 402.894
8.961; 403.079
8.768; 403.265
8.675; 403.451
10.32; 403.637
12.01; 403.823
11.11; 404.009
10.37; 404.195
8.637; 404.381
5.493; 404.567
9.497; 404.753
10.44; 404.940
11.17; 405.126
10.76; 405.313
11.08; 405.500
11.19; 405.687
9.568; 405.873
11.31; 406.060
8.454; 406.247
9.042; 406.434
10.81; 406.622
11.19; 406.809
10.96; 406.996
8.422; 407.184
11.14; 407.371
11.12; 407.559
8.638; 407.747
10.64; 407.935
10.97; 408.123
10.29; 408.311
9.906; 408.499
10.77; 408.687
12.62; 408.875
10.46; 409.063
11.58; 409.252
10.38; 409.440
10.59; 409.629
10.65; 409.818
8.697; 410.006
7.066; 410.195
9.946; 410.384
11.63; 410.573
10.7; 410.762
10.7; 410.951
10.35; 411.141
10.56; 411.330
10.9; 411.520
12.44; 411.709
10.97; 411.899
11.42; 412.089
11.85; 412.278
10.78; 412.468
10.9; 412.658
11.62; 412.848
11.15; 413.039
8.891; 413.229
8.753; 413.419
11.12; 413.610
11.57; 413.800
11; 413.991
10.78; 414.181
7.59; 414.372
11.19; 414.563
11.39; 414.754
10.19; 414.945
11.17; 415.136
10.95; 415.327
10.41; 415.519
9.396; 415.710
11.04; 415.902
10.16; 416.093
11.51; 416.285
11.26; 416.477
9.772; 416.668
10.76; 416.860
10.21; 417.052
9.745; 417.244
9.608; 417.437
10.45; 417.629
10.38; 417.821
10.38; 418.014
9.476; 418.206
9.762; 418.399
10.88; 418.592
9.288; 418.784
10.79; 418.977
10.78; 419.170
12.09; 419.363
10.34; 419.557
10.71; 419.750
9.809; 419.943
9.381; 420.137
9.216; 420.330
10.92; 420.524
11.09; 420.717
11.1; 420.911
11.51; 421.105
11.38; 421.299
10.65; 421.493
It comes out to -0.16 nm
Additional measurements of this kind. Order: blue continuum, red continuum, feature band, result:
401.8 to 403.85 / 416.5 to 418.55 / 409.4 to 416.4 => -0.27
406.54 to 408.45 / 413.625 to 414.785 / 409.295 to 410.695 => 0.07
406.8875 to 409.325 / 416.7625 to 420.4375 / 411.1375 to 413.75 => -0.11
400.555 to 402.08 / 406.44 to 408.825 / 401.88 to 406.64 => 0.10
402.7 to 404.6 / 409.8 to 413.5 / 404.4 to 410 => -0.12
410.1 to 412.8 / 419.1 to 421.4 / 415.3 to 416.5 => 0.01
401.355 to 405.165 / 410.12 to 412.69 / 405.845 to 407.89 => 0.05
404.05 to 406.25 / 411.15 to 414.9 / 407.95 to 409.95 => -0.09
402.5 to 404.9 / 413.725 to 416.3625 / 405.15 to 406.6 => -0.07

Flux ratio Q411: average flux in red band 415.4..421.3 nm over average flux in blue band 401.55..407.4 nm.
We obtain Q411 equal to 1.03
